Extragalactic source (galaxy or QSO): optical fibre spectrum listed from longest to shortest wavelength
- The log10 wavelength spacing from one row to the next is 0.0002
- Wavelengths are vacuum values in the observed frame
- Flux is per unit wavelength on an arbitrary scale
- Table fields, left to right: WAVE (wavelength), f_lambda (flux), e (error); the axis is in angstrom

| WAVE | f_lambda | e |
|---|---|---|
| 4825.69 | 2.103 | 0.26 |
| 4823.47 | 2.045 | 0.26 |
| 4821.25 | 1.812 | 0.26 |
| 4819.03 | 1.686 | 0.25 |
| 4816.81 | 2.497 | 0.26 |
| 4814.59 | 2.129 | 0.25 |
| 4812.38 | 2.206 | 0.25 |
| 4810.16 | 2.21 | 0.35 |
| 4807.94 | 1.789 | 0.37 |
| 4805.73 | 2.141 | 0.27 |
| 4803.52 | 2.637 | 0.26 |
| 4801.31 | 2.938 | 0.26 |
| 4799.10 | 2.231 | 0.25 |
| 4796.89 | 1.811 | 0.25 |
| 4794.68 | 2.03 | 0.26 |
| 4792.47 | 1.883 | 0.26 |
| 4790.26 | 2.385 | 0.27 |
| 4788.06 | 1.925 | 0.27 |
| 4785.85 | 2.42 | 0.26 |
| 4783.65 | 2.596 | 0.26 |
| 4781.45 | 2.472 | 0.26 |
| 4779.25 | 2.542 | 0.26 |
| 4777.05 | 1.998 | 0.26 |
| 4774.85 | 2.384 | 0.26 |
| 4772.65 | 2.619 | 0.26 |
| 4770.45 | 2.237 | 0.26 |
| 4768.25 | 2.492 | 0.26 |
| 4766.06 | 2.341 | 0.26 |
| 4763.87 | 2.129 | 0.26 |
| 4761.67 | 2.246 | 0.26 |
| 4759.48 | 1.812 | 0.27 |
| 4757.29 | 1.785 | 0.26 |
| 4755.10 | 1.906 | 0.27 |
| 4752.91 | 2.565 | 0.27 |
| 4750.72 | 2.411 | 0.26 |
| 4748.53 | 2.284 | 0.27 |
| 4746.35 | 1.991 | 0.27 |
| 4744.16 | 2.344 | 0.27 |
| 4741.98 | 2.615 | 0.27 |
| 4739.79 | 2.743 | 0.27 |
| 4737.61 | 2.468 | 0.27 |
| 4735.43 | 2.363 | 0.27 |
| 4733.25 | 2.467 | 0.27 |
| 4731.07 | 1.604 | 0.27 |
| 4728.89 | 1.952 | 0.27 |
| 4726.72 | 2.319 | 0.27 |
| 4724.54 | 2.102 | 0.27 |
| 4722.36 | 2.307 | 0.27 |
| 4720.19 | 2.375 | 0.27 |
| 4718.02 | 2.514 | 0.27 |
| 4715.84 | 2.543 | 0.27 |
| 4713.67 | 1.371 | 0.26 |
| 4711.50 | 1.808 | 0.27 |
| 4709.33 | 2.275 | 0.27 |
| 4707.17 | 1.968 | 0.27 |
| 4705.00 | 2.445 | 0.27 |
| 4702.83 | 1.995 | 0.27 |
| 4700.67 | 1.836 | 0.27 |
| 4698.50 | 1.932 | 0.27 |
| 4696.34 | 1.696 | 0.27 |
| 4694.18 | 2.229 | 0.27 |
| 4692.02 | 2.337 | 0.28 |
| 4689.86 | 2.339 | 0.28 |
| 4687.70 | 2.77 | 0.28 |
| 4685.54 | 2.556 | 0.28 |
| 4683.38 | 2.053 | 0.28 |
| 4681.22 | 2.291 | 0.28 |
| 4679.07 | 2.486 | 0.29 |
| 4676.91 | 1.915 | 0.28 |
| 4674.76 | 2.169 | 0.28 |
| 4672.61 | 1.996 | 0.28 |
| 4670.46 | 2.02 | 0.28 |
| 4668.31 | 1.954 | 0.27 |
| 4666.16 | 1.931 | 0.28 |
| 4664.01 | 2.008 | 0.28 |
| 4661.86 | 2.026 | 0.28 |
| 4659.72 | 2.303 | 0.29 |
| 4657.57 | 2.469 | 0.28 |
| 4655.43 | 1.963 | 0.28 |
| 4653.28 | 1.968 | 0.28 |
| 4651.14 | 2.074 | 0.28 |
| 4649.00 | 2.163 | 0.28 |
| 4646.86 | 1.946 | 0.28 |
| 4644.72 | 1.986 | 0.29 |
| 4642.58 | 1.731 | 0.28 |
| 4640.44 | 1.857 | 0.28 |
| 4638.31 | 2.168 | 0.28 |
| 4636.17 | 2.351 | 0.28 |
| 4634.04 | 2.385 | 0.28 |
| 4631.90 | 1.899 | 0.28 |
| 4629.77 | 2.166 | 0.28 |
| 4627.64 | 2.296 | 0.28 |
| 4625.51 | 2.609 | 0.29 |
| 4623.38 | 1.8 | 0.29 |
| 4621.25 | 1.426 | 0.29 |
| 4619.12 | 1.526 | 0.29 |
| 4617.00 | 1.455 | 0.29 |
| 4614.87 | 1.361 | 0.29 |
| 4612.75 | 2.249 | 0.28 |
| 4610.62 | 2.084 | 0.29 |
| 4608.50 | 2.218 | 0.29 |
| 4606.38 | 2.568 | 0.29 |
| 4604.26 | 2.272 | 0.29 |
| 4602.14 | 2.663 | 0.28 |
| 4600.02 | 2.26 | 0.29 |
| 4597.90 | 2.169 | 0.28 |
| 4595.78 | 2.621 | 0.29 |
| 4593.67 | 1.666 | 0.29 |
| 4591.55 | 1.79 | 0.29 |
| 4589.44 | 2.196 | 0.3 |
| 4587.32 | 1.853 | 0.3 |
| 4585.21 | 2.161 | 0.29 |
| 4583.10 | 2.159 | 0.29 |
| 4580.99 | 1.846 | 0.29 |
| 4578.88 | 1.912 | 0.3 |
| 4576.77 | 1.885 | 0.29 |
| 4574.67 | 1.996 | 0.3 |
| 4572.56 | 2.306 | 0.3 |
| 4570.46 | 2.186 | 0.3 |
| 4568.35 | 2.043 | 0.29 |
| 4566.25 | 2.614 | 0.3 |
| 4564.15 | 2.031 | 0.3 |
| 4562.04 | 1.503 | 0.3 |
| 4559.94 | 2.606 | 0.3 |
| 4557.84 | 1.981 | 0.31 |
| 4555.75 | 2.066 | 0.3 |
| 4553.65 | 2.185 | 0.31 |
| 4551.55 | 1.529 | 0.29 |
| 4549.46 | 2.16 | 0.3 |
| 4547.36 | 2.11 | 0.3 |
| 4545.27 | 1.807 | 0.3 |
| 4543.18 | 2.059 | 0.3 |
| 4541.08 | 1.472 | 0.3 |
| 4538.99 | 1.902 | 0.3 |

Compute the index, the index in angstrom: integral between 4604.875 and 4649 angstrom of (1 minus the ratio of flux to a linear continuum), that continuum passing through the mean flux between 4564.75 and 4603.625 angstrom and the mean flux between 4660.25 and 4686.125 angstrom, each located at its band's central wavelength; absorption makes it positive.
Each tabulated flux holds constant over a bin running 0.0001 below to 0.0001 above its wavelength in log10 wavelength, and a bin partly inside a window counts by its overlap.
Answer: 2.3 angstrom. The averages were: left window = 2.13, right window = 2.11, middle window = 2.01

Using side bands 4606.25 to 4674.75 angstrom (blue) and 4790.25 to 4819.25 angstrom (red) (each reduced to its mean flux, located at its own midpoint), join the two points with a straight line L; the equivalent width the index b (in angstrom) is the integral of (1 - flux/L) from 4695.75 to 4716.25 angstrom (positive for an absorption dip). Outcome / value 1.1 angstrom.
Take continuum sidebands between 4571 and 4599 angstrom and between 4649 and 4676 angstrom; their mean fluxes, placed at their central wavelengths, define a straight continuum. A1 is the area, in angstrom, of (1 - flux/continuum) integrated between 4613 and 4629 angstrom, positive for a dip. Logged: 1.92 angstrom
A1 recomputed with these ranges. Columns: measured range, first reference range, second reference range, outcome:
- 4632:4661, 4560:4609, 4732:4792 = 1.3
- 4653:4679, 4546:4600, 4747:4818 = 0.8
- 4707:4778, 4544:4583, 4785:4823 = -3.3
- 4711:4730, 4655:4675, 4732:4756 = 1.1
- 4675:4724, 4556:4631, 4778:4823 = -0.9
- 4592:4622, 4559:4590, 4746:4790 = 1.0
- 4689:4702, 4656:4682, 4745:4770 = 0.5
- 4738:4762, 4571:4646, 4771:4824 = -0.8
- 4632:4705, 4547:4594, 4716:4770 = 1.5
